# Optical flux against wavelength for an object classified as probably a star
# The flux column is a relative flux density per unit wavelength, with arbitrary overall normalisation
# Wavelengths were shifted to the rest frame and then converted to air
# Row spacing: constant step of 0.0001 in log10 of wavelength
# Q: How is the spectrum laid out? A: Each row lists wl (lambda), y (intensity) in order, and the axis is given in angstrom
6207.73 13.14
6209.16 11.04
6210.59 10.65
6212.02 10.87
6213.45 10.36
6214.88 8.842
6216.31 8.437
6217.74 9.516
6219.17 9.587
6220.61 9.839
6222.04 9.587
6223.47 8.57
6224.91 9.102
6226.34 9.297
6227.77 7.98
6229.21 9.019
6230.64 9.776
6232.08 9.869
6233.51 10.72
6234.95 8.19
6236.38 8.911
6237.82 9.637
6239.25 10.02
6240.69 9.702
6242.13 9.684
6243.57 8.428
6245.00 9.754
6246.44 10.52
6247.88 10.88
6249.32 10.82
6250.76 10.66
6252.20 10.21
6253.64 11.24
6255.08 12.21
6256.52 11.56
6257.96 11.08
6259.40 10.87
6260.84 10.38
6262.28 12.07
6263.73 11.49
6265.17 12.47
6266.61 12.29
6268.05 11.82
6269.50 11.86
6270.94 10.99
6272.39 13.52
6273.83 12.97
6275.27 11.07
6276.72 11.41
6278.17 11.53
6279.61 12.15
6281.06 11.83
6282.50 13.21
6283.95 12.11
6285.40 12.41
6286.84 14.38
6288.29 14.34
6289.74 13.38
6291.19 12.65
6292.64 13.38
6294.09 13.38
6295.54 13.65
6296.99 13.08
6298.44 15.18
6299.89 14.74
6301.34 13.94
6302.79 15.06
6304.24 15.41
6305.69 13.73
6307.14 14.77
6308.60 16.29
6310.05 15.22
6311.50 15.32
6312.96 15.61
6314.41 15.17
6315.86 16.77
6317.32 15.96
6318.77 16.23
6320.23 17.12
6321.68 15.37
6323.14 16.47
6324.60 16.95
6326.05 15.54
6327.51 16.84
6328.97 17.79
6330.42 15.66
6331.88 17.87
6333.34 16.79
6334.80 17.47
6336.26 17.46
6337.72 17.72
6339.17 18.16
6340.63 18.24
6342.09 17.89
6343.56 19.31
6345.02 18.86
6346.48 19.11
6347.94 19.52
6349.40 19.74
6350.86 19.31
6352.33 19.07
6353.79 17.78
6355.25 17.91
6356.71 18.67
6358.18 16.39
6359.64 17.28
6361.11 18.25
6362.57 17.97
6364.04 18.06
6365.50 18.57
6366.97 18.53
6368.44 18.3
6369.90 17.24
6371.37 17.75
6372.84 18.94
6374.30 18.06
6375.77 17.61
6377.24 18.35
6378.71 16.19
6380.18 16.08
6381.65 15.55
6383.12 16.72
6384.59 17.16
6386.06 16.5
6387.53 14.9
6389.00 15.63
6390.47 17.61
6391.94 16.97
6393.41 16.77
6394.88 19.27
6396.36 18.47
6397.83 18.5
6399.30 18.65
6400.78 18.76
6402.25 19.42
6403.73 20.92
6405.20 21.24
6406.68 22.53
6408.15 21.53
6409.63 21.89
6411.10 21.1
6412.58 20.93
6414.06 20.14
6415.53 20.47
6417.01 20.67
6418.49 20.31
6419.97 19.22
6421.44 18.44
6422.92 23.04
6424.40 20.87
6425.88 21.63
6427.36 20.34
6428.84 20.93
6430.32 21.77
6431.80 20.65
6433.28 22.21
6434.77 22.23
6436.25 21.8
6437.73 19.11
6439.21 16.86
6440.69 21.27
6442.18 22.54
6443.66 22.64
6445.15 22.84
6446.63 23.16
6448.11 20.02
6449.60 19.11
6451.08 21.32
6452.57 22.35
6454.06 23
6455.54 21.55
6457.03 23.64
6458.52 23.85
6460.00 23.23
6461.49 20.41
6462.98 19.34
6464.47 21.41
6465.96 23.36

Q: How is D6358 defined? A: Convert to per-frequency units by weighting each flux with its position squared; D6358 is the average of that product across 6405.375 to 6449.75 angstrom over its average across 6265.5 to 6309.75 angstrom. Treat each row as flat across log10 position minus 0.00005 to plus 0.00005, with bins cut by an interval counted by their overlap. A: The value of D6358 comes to 1.66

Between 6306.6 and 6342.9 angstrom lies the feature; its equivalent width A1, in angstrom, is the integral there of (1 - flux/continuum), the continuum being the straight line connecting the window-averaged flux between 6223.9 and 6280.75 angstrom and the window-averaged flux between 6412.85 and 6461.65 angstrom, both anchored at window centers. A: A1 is -4.3 angstrom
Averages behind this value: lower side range 10.7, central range 16.6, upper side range 21.3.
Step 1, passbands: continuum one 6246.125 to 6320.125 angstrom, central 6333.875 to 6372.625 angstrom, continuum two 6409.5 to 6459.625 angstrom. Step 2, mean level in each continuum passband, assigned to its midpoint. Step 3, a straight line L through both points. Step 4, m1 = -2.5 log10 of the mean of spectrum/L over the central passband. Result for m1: -0.09 mag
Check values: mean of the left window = 13.1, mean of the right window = 21.2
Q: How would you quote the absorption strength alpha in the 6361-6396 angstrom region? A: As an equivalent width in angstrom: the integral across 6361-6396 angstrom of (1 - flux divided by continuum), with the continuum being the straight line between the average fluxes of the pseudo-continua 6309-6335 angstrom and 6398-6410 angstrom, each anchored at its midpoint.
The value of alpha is 3.3 angstrom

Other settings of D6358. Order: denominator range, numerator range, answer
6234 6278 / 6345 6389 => 1.69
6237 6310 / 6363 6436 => 1.63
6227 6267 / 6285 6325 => 1.46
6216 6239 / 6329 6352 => 2.03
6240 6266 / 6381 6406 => 1.73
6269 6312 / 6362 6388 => 1.33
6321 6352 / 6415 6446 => 1.22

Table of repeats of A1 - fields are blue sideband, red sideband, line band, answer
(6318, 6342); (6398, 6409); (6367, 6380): 0.8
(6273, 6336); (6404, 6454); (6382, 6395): 1.6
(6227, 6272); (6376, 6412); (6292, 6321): -2.9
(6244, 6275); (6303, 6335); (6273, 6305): 1.1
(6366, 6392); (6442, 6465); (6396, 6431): -2.1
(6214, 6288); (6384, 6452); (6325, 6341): -2.0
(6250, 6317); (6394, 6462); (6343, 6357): -1.9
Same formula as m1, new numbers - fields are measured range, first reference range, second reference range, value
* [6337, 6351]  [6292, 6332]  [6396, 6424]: -0.11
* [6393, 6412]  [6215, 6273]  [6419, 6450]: -0.04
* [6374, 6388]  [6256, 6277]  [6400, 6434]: 0.12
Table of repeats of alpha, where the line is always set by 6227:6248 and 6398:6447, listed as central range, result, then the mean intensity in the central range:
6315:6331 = -1.8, 16.4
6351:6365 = -0.9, 18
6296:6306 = -0.8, 14.5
